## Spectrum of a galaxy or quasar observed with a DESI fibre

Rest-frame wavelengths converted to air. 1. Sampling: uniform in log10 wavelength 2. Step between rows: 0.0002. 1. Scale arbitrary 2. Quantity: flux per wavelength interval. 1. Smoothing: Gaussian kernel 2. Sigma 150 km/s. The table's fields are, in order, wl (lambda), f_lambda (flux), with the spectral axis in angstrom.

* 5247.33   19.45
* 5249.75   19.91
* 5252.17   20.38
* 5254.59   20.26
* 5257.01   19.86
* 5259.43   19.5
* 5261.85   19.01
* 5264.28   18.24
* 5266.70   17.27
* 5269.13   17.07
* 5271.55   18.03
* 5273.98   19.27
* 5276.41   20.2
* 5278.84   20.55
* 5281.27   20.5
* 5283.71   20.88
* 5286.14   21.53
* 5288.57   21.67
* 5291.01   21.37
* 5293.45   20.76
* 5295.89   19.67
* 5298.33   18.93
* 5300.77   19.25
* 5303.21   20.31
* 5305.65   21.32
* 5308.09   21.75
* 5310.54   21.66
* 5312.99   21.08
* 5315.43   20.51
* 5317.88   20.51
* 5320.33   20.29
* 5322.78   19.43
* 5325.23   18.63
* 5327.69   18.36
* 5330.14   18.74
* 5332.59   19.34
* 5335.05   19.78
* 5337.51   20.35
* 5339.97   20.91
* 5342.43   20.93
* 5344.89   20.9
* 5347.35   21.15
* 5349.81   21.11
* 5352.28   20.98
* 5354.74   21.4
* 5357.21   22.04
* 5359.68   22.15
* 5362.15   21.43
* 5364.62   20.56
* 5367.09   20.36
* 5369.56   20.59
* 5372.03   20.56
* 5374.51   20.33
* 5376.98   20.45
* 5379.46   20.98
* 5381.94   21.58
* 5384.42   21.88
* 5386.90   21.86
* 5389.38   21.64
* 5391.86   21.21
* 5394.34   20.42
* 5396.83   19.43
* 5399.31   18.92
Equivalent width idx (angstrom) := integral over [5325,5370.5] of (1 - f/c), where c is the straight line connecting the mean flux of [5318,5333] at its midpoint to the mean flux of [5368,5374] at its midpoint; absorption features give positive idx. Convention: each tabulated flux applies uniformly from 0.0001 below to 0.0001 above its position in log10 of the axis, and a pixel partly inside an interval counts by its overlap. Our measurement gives -1.6 angstrom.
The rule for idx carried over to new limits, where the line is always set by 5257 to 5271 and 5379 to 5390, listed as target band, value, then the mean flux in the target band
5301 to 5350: -0.7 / 20.3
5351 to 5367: -0.3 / 21.3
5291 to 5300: -0.4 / 20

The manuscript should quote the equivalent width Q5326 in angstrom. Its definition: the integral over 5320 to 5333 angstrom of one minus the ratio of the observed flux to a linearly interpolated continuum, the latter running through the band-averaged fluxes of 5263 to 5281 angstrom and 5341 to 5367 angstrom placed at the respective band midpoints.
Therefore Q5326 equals 0.9 angstrom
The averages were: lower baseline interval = 18.8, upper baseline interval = 21.2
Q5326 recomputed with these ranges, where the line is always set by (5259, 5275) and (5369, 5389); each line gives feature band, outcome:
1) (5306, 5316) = -1.0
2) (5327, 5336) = 0.4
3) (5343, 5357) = -0.6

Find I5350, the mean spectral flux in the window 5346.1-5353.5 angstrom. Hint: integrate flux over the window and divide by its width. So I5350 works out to 21.1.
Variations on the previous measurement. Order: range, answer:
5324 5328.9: 18.5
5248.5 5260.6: 20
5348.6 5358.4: 21.4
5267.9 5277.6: 18.6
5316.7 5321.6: 20.4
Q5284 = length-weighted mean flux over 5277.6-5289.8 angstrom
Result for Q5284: 21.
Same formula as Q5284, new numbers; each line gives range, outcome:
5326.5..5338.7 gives 19.3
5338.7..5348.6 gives 21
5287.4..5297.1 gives 20.8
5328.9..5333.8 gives 19.1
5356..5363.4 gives 21.9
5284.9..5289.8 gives 21.6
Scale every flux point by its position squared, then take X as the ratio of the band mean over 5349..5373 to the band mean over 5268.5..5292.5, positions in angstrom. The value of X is 1.1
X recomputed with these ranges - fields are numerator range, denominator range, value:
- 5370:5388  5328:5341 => 1.09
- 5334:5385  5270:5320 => 1.05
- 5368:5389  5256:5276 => 1.18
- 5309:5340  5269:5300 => 1.01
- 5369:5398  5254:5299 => 1.10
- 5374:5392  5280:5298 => 1.06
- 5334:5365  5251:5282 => 1.13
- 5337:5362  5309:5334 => 1.08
